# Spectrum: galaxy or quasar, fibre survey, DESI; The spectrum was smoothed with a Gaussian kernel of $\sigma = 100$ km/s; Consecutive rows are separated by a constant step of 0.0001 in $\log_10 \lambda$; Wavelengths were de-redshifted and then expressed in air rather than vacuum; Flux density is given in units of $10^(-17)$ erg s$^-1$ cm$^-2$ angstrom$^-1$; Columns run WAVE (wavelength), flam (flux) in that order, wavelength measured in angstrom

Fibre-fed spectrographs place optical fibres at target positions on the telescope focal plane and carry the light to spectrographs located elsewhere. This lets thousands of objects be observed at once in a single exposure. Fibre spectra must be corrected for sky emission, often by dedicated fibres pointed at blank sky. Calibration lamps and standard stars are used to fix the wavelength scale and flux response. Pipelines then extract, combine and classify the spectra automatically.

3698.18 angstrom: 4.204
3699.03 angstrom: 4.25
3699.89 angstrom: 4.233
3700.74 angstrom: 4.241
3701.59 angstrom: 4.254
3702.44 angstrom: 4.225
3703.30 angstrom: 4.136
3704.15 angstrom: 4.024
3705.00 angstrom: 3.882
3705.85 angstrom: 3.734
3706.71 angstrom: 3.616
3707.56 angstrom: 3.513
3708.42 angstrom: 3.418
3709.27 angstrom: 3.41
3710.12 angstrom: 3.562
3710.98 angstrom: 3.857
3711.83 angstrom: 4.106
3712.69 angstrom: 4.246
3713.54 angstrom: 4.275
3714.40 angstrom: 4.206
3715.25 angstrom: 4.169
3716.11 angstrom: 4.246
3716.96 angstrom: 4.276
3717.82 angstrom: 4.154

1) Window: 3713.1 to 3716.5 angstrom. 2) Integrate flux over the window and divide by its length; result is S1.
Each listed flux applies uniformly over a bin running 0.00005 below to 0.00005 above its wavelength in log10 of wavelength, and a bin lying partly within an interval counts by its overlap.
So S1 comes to 4.23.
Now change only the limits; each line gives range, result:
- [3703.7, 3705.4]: 3.97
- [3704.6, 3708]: 3.68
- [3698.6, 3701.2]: 4.24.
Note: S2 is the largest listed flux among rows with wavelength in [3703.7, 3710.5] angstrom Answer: 4.024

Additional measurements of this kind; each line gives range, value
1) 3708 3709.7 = 3.418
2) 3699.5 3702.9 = 4.254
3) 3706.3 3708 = 3.616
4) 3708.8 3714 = 4.275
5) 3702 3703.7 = 4.225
